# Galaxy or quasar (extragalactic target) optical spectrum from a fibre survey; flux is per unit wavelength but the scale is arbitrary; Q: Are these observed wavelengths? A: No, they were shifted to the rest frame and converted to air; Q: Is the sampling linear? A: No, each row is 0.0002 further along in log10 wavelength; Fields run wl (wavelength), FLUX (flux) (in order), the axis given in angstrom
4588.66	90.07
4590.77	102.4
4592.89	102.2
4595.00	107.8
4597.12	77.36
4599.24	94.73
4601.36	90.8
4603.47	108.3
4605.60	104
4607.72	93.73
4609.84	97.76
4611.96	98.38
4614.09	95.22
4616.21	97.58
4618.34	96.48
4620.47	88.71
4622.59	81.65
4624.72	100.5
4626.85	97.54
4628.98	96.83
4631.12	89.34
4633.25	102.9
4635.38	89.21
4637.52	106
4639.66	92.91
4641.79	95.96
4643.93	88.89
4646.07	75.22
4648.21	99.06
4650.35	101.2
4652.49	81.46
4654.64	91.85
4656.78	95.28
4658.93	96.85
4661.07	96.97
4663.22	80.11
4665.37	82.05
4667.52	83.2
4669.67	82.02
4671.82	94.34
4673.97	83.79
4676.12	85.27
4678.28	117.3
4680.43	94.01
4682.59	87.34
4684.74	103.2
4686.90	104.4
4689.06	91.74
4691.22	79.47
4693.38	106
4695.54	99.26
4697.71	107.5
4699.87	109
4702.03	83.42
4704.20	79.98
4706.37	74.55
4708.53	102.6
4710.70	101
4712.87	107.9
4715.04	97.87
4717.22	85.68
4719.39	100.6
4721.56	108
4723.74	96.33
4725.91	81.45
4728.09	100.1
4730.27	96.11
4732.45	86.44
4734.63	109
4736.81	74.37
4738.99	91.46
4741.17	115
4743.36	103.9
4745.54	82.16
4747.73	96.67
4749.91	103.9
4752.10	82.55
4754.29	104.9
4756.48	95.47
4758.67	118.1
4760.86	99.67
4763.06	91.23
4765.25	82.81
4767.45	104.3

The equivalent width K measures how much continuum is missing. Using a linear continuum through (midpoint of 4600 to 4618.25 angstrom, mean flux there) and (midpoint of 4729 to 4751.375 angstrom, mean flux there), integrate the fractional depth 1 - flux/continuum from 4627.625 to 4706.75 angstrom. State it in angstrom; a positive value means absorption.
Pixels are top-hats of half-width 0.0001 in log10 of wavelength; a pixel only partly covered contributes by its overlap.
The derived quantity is 3.43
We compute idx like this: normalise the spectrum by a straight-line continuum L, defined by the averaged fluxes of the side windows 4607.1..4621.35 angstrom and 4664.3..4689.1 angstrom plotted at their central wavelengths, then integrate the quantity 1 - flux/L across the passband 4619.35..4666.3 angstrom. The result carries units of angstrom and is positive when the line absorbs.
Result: 0.9 angstrom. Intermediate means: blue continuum 95.5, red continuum 92.4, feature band 92.3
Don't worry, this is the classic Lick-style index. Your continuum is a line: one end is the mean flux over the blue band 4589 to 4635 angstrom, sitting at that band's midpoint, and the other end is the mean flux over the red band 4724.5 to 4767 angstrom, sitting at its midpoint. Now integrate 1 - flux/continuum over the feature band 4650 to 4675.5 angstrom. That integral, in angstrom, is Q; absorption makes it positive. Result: 1.9 angstrom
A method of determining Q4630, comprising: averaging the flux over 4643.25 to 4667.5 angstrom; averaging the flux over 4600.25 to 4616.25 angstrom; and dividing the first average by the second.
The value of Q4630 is 0.91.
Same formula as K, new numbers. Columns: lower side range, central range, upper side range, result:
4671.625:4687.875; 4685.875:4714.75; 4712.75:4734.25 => 0.0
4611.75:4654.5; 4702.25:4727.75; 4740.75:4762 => 1.0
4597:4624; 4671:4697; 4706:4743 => 0.0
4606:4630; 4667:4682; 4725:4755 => 0.5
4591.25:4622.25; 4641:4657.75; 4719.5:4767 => 0.9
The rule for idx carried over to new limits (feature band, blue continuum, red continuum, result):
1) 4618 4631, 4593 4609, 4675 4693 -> 0.5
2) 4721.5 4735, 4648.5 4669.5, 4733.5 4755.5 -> 0.0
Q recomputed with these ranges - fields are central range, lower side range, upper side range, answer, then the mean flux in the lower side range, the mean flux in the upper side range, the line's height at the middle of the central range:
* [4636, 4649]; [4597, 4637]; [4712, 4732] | 0.4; 95.4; 96.6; 95.7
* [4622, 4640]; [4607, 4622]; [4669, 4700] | -0.1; 95.1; 96.1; 95.3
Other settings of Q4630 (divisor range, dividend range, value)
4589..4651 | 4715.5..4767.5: 1.01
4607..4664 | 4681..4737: 1.02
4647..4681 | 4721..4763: 1.06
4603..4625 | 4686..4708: 0.97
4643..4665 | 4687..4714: 1.06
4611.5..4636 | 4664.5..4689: 0.98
